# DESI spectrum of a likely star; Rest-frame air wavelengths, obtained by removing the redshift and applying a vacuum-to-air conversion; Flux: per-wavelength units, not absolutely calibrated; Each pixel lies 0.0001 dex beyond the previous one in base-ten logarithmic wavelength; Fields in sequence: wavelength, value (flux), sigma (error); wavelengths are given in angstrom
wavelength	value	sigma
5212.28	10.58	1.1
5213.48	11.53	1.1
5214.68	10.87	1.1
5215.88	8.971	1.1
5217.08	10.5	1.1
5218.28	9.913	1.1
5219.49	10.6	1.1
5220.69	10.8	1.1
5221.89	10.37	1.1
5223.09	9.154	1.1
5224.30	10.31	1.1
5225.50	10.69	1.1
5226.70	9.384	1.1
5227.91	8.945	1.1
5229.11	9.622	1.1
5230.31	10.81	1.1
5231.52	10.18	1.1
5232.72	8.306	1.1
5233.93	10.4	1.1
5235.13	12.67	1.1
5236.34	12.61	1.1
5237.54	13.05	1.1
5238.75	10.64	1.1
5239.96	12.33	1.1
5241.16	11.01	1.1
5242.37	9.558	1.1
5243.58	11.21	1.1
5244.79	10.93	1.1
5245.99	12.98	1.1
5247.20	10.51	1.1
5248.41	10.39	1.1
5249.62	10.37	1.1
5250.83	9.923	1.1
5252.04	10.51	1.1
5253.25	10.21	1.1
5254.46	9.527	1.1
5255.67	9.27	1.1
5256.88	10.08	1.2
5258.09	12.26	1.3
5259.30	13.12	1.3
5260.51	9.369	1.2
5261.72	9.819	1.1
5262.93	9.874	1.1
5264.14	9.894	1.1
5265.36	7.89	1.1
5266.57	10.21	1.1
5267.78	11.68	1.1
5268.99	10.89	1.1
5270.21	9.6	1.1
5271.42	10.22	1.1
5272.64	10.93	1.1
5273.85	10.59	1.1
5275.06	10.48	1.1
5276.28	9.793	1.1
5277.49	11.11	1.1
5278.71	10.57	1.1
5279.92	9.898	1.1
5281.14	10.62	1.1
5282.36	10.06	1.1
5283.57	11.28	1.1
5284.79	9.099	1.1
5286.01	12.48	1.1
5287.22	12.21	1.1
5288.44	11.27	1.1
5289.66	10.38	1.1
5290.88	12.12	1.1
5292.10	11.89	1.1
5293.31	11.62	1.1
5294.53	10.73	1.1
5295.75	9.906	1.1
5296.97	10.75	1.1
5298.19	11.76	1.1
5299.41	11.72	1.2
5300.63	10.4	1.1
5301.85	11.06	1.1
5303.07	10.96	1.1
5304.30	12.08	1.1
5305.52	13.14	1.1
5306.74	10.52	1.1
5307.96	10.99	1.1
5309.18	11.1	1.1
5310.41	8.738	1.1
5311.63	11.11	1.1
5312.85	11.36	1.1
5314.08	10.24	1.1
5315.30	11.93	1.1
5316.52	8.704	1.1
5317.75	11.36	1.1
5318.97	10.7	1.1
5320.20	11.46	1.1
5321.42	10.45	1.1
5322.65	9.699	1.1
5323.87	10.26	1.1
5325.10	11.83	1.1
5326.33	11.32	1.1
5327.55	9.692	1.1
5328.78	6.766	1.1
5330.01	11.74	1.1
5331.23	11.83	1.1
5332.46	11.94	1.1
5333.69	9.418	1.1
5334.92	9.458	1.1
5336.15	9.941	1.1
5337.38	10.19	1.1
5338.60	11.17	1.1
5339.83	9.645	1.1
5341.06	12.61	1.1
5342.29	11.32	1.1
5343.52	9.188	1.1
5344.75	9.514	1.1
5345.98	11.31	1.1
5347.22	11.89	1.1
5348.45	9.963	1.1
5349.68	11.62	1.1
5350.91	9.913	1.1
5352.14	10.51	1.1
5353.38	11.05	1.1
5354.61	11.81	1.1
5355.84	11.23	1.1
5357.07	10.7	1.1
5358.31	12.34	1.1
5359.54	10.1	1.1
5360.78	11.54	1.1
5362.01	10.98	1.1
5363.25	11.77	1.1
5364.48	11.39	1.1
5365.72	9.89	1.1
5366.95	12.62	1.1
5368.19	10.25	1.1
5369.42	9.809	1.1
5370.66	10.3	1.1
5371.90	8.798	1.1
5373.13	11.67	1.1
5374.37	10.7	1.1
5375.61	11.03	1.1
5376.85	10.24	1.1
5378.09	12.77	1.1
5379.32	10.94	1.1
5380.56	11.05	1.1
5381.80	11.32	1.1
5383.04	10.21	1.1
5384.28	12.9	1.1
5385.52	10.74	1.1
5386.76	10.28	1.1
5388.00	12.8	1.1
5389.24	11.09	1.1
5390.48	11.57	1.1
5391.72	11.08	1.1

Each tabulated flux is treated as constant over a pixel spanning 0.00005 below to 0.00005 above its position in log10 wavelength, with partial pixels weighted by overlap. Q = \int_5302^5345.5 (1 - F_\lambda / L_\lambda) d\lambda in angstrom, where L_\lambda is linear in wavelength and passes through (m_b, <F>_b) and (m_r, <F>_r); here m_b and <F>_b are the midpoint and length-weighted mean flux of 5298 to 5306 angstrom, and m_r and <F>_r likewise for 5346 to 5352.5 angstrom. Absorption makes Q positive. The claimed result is 2.2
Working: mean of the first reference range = 11.5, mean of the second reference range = 10.8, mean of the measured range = 10.6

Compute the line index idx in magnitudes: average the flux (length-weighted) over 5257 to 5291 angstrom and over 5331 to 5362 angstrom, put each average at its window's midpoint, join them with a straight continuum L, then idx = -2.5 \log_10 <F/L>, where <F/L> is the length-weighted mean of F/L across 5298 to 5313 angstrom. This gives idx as -0.043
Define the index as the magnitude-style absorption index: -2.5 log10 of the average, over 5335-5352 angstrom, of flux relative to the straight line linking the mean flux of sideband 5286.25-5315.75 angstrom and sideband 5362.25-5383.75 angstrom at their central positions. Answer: 0.040 mag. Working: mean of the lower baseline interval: 11.2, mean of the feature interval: 10.6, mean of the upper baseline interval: 10.9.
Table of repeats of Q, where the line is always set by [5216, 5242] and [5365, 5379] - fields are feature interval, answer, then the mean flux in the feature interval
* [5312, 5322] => -0.1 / 10.8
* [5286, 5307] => -1.4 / 11.4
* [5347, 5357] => -0.2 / 11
